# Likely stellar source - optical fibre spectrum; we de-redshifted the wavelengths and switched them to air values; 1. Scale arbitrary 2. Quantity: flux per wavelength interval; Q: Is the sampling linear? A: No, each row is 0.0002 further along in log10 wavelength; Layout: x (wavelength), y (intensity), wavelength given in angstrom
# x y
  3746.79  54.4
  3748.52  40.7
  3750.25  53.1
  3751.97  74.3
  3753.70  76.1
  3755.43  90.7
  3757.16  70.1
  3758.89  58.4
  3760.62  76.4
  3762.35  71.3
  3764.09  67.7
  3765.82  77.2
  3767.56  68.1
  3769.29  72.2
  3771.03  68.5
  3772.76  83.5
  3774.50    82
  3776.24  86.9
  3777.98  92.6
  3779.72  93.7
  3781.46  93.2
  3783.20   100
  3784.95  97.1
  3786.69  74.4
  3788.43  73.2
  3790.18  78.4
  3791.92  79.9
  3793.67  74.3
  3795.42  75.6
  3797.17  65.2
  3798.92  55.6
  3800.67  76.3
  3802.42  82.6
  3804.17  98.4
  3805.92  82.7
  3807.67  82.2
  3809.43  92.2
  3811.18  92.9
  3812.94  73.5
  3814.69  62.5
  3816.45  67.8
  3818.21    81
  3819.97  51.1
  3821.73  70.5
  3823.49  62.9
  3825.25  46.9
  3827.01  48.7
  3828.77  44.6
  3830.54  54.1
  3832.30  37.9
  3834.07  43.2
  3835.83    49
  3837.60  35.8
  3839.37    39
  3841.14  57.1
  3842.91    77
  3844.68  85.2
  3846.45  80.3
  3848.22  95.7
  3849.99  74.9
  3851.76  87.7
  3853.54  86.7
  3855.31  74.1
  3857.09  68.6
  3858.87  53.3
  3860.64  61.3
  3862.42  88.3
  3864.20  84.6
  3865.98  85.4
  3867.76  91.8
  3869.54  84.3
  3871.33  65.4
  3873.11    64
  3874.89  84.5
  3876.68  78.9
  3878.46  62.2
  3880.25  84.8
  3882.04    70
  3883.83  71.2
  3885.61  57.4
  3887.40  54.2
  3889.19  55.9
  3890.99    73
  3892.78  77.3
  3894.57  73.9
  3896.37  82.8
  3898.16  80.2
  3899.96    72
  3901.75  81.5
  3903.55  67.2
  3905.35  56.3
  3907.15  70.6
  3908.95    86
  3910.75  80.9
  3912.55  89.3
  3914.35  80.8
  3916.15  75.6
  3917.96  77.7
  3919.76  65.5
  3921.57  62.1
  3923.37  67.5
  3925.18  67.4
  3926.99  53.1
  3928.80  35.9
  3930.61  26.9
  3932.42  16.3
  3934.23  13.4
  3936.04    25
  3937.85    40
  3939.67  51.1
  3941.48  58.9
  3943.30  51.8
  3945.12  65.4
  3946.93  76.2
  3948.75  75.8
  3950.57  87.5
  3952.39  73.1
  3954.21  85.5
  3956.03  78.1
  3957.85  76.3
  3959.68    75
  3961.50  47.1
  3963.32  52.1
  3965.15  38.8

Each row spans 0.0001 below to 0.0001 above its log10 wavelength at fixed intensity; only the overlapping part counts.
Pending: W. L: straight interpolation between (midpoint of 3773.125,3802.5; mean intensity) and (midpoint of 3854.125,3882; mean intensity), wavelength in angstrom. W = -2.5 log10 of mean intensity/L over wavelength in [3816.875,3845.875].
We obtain 0.37 mag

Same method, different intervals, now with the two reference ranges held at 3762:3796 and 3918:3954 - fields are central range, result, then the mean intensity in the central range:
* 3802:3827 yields 0.018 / 73.7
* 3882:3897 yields -0.098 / 68.1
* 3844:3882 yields -0.170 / 78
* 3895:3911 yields -0.241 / 75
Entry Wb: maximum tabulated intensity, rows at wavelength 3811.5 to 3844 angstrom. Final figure 81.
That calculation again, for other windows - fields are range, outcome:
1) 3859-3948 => 91.8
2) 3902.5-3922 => 89.3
